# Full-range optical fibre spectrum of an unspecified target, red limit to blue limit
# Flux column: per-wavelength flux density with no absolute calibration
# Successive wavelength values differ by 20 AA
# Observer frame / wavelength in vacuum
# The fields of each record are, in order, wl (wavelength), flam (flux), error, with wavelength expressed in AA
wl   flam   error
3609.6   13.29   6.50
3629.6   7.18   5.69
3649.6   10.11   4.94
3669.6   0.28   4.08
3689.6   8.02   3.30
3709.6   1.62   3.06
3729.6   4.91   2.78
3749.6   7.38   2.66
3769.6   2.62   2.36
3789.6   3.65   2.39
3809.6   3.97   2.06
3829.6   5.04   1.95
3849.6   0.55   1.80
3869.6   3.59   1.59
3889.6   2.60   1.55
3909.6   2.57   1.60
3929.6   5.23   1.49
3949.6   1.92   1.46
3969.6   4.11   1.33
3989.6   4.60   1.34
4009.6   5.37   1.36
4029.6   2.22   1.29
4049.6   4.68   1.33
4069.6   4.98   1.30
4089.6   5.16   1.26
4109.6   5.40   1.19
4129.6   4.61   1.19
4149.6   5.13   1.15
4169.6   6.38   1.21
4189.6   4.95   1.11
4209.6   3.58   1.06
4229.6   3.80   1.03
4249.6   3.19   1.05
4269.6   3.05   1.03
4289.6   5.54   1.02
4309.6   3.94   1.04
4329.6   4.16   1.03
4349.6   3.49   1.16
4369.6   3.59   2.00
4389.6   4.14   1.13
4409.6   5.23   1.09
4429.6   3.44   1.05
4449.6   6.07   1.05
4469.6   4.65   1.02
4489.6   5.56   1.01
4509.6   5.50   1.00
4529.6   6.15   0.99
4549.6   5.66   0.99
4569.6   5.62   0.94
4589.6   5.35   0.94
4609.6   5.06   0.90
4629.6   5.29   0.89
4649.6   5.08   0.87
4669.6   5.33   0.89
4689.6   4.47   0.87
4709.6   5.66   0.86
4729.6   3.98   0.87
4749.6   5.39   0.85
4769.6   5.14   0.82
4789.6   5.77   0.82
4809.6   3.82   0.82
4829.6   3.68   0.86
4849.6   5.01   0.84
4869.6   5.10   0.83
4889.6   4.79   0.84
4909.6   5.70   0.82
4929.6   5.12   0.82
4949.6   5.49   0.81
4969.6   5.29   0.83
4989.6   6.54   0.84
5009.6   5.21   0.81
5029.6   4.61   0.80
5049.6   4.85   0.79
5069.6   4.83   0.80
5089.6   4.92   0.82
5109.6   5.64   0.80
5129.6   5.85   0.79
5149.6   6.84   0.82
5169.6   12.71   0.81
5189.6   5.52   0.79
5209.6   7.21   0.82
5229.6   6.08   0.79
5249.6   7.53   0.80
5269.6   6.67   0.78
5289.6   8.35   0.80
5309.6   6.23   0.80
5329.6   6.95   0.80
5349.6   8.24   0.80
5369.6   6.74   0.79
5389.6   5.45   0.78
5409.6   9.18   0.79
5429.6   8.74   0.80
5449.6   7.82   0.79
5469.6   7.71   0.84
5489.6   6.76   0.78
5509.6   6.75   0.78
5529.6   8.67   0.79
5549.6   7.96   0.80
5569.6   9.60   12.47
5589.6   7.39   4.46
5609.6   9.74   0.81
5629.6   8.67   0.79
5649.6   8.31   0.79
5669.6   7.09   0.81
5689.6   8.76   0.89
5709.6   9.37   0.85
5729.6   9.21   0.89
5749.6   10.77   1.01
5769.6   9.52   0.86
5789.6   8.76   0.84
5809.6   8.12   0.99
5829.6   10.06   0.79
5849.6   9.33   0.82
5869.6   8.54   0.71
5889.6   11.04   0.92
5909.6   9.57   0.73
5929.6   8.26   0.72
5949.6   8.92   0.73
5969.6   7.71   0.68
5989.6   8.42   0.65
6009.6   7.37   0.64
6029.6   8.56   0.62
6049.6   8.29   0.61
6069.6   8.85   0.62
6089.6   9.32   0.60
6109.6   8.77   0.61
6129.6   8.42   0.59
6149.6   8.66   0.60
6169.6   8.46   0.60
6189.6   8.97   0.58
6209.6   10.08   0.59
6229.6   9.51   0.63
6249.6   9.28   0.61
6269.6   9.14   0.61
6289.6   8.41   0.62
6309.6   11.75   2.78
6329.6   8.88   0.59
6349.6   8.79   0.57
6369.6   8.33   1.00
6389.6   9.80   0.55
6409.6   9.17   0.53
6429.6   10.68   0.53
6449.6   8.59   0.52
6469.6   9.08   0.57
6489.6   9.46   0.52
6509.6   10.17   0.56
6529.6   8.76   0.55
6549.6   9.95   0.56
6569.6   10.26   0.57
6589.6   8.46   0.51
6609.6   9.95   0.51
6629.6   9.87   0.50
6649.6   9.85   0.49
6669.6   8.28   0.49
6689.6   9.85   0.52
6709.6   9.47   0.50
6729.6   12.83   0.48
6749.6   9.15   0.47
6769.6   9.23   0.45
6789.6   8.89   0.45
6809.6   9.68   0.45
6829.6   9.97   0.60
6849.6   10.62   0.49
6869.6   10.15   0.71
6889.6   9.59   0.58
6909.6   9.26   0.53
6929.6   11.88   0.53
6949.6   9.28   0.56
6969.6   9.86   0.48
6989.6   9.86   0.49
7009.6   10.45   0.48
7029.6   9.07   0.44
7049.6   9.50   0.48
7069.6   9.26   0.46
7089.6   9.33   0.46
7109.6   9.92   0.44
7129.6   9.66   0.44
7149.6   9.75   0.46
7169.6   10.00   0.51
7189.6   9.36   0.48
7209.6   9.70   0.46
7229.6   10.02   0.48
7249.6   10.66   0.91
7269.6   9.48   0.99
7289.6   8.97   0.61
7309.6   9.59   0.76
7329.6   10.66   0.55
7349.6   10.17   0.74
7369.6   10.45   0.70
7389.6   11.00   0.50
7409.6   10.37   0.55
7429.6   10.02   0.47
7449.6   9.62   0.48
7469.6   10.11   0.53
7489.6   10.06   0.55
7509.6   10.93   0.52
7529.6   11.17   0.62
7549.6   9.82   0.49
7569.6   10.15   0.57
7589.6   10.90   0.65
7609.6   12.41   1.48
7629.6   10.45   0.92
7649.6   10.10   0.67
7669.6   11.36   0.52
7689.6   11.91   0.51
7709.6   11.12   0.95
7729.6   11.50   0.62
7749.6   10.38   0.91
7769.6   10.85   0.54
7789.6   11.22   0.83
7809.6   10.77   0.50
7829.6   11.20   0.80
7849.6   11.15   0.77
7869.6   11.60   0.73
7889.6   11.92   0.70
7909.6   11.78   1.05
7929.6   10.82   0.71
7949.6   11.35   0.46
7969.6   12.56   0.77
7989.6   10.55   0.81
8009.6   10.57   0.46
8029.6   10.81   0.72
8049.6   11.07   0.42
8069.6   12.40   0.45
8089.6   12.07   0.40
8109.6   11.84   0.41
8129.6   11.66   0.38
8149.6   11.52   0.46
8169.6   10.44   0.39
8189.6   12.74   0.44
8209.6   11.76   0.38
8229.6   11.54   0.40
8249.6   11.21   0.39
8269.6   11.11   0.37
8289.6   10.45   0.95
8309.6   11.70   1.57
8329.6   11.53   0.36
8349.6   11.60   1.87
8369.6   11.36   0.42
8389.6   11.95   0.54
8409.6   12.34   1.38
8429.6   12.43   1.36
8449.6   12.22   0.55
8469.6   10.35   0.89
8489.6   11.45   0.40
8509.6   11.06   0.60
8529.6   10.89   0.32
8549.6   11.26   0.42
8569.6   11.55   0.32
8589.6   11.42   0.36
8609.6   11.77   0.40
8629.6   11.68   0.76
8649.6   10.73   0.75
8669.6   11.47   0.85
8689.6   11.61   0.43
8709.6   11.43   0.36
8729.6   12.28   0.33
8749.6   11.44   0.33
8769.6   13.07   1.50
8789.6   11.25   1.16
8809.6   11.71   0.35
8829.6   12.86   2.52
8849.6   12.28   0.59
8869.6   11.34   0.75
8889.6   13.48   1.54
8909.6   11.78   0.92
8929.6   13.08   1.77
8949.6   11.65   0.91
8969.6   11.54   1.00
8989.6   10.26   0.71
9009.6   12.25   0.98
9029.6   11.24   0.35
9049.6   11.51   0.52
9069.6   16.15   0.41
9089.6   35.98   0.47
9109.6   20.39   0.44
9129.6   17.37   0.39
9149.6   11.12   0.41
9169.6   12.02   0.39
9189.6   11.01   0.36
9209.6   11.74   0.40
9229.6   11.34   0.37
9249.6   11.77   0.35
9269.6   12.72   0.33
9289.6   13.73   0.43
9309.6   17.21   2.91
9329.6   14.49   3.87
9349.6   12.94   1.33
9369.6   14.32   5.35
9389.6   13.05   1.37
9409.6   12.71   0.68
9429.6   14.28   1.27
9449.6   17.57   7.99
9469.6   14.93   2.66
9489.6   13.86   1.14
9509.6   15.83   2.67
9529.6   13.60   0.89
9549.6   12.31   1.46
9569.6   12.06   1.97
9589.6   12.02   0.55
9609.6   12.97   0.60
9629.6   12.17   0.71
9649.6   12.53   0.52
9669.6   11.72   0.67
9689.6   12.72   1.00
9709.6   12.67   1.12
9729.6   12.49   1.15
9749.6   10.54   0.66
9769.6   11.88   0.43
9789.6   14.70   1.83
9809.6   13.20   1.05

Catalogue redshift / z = 0.38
